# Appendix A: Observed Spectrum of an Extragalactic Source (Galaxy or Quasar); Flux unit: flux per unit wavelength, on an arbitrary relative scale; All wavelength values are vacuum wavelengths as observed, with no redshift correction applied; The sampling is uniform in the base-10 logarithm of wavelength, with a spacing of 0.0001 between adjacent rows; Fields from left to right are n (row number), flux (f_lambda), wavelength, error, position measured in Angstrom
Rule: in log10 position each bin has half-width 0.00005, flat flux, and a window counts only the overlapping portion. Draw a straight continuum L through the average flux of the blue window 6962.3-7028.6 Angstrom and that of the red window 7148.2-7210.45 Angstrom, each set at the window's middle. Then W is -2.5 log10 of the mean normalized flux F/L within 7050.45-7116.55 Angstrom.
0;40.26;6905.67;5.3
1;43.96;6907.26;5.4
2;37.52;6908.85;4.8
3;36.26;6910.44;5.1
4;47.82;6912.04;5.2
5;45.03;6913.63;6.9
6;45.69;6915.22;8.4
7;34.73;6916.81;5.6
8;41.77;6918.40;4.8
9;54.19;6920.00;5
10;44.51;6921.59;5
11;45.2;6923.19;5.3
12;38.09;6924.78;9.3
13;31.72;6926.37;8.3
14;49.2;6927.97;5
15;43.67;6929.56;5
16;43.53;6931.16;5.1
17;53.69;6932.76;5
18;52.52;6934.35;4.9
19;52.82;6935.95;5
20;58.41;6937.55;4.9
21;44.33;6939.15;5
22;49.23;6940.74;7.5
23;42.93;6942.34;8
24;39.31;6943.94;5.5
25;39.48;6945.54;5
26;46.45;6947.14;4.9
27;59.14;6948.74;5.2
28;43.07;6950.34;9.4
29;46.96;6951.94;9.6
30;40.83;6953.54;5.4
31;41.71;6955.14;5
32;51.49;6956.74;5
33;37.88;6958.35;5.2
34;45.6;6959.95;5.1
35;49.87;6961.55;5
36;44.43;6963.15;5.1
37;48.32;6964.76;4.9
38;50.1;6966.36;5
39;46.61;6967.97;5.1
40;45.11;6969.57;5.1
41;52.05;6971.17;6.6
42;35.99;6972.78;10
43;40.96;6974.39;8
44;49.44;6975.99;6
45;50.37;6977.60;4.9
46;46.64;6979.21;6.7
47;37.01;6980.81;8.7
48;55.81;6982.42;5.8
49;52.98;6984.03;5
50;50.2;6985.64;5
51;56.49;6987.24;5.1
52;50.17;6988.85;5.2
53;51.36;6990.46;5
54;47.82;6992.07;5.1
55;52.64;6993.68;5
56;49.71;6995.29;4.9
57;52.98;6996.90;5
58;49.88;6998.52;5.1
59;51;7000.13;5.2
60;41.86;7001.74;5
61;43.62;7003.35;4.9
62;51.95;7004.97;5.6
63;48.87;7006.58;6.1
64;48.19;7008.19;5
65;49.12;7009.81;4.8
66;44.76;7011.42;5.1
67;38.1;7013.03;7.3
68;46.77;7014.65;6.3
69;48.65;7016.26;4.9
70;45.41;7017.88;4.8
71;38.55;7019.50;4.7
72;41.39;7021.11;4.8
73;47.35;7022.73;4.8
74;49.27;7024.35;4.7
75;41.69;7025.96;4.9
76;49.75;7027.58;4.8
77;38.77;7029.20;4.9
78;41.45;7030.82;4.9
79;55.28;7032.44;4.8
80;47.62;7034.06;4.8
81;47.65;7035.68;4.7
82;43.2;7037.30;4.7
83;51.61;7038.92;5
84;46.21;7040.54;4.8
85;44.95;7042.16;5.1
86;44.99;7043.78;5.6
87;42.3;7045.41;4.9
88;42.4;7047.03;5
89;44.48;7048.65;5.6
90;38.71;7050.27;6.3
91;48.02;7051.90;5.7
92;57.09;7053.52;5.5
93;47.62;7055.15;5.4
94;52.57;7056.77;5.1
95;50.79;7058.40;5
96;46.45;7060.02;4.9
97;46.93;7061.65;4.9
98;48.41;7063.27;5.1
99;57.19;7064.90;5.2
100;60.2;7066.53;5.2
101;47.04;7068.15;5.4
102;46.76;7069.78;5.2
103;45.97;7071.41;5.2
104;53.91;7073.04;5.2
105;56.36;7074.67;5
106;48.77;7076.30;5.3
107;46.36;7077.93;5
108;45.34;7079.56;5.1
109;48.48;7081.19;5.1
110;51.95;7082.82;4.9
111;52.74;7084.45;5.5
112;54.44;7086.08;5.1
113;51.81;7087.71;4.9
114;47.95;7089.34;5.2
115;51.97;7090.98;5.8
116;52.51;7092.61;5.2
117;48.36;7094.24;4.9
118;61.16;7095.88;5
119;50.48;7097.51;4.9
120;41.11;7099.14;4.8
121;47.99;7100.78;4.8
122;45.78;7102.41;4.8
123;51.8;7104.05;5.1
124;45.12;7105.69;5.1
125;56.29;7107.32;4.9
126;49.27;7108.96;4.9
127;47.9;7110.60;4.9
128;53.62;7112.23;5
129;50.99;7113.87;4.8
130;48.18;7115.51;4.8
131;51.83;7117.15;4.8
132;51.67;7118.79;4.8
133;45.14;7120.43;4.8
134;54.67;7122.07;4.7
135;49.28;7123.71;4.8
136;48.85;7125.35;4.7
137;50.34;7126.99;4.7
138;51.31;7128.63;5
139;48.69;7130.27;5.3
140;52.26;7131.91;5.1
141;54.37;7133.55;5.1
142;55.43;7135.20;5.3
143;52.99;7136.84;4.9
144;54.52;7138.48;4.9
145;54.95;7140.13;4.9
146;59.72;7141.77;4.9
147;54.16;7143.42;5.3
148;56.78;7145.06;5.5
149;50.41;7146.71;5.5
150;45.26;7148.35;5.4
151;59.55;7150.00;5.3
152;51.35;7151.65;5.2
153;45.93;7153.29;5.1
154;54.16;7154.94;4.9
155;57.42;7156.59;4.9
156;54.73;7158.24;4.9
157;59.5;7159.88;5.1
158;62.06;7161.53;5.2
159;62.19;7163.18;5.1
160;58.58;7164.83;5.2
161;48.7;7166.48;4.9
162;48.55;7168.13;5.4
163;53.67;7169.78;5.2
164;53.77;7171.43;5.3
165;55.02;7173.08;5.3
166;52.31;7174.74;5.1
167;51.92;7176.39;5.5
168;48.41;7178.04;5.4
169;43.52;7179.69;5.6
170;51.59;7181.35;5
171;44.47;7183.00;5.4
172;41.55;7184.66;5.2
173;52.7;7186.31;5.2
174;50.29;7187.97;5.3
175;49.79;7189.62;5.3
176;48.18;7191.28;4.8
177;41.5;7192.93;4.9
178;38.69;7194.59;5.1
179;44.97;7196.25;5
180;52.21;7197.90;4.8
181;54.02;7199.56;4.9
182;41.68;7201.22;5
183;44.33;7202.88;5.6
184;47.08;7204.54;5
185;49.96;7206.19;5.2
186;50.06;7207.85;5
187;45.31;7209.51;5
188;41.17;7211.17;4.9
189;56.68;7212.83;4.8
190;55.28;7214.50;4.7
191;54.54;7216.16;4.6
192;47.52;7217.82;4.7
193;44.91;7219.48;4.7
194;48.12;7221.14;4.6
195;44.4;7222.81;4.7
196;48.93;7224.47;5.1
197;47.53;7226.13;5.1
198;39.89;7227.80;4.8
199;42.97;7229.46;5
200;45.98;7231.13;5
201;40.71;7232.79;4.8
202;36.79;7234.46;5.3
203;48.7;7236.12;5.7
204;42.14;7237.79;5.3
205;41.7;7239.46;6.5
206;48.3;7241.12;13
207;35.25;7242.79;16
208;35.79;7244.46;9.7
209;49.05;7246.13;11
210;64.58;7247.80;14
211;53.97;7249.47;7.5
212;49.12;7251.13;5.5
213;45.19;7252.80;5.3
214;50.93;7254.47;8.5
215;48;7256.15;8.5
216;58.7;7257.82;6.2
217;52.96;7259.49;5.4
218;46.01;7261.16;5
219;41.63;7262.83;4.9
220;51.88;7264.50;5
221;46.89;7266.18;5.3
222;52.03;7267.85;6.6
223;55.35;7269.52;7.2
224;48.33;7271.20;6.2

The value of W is -0.03 mag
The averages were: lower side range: 47.4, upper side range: 50.4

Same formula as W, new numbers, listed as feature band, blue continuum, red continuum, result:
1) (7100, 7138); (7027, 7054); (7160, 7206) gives -0.056 mag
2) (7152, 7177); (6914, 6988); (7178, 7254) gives -0.170 mag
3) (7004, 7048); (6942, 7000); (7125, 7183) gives 0.076 mag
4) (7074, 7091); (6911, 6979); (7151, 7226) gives -0.050 mag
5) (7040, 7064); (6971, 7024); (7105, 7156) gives 0.056 mag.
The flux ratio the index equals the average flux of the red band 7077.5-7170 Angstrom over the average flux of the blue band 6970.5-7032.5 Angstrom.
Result 1.10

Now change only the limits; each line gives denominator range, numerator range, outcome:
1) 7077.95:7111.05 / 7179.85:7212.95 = 0.94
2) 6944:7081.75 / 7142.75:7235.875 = 1.04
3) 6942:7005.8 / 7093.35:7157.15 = 1.09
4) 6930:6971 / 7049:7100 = 1.07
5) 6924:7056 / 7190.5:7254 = 1.00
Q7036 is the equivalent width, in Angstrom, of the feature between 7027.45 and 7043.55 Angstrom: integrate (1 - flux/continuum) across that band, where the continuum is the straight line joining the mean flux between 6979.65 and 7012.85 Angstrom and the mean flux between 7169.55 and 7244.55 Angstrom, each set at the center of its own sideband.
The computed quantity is 0.73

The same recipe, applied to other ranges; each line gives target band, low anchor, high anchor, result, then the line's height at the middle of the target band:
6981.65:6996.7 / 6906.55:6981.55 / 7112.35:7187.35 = -1.7 Angstrom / 46.8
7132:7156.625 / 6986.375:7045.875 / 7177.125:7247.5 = -3.8 Angstrom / 46.5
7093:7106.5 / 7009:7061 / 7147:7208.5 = -0.3 Angstrom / 48.1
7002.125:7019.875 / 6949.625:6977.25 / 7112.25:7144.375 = 0.5 Angstrom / 47.3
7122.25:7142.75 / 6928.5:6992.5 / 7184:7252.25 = -2.5 Angstrom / 47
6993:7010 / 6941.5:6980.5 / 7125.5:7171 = -0.6 Angstrom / 47.3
